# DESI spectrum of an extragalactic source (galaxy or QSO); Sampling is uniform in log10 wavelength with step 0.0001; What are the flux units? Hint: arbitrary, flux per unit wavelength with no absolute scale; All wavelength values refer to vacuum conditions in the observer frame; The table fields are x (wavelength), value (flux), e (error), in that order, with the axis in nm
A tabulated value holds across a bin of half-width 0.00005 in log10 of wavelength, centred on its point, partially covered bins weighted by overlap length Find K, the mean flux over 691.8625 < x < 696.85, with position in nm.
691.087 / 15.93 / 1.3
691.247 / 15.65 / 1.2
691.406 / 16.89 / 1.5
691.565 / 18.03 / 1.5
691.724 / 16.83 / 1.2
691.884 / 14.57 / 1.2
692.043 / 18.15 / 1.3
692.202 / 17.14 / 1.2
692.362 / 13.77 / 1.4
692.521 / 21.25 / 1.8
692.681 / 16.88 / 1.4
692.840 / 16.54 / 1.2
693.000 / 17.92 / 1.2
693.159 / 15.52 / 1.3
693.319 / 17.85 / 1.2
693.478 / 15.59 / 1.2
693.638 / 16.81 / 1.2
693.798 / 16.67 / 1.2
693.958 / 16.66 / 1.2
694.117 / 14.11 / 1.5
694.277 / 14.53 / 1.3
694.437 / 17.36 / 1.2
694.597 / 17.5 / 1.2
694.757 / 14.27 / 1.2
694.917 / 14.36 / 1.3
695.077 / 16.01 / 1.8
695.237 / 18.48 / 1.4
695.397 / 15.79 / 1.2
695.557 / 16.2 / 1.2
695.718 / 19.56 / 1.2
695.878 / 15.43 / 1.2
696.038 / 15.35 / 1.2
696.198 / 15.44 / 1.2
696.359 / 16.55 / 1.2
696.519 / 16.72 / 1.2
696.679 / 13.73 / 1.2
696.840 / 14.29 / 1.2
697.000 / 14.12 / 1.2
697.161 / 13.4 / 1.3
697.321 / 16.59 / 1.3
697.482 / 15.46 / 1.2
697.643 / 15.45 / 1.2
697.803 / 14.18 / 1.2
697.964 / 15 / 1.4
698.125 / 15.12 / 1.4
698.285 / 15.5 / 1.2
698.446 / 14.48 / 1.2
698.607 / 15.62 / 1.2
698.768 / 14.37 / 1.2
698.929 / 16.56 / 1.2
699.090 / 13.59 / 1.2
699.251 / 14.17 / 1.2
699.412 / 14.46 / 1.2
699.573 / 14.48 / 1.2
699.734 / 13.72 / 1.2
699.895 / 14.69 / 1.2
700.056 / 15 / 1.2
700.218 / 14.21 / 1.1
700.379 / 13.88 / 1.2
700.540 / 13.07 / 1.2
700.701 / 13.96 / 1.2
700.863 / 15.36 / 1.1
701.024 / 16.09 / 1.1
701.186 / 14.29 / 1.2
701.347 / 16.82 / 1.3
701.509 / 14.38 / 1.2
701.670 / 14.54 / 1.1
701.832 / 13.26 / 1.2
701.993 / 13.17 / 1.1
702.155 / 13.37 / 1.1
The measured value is 16.3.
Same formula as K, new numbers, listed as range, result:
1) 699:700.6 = 14.2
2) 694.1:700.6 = 15.2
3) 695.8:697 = 15.3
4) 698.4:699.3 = 14.8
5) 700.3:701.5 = 14.8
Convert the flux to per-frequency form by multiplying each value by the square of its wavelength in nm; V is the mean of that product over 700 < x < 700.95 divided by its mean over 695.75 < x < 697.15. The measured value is 0.94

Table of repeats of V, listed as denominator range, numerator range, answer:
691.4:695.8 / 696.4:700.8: 0.90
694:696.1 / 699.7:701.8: 0.92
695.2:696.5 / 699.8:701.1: 0.89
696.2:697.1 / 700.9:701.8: 1.02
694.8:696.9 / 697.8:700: 0.93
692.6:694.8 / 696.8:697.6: 0.92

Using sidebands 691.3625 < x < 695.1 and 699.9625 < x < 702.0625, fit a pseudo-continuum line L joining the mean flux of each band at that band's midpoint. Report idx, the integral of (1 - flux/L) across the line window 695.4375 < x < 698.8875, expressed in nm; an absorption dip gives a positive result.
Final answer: 0.02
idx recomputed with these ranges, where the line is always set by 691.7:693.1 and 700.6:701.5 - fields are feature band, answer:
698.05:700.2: 0.116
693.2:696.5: 0.049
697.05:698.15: 0.062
